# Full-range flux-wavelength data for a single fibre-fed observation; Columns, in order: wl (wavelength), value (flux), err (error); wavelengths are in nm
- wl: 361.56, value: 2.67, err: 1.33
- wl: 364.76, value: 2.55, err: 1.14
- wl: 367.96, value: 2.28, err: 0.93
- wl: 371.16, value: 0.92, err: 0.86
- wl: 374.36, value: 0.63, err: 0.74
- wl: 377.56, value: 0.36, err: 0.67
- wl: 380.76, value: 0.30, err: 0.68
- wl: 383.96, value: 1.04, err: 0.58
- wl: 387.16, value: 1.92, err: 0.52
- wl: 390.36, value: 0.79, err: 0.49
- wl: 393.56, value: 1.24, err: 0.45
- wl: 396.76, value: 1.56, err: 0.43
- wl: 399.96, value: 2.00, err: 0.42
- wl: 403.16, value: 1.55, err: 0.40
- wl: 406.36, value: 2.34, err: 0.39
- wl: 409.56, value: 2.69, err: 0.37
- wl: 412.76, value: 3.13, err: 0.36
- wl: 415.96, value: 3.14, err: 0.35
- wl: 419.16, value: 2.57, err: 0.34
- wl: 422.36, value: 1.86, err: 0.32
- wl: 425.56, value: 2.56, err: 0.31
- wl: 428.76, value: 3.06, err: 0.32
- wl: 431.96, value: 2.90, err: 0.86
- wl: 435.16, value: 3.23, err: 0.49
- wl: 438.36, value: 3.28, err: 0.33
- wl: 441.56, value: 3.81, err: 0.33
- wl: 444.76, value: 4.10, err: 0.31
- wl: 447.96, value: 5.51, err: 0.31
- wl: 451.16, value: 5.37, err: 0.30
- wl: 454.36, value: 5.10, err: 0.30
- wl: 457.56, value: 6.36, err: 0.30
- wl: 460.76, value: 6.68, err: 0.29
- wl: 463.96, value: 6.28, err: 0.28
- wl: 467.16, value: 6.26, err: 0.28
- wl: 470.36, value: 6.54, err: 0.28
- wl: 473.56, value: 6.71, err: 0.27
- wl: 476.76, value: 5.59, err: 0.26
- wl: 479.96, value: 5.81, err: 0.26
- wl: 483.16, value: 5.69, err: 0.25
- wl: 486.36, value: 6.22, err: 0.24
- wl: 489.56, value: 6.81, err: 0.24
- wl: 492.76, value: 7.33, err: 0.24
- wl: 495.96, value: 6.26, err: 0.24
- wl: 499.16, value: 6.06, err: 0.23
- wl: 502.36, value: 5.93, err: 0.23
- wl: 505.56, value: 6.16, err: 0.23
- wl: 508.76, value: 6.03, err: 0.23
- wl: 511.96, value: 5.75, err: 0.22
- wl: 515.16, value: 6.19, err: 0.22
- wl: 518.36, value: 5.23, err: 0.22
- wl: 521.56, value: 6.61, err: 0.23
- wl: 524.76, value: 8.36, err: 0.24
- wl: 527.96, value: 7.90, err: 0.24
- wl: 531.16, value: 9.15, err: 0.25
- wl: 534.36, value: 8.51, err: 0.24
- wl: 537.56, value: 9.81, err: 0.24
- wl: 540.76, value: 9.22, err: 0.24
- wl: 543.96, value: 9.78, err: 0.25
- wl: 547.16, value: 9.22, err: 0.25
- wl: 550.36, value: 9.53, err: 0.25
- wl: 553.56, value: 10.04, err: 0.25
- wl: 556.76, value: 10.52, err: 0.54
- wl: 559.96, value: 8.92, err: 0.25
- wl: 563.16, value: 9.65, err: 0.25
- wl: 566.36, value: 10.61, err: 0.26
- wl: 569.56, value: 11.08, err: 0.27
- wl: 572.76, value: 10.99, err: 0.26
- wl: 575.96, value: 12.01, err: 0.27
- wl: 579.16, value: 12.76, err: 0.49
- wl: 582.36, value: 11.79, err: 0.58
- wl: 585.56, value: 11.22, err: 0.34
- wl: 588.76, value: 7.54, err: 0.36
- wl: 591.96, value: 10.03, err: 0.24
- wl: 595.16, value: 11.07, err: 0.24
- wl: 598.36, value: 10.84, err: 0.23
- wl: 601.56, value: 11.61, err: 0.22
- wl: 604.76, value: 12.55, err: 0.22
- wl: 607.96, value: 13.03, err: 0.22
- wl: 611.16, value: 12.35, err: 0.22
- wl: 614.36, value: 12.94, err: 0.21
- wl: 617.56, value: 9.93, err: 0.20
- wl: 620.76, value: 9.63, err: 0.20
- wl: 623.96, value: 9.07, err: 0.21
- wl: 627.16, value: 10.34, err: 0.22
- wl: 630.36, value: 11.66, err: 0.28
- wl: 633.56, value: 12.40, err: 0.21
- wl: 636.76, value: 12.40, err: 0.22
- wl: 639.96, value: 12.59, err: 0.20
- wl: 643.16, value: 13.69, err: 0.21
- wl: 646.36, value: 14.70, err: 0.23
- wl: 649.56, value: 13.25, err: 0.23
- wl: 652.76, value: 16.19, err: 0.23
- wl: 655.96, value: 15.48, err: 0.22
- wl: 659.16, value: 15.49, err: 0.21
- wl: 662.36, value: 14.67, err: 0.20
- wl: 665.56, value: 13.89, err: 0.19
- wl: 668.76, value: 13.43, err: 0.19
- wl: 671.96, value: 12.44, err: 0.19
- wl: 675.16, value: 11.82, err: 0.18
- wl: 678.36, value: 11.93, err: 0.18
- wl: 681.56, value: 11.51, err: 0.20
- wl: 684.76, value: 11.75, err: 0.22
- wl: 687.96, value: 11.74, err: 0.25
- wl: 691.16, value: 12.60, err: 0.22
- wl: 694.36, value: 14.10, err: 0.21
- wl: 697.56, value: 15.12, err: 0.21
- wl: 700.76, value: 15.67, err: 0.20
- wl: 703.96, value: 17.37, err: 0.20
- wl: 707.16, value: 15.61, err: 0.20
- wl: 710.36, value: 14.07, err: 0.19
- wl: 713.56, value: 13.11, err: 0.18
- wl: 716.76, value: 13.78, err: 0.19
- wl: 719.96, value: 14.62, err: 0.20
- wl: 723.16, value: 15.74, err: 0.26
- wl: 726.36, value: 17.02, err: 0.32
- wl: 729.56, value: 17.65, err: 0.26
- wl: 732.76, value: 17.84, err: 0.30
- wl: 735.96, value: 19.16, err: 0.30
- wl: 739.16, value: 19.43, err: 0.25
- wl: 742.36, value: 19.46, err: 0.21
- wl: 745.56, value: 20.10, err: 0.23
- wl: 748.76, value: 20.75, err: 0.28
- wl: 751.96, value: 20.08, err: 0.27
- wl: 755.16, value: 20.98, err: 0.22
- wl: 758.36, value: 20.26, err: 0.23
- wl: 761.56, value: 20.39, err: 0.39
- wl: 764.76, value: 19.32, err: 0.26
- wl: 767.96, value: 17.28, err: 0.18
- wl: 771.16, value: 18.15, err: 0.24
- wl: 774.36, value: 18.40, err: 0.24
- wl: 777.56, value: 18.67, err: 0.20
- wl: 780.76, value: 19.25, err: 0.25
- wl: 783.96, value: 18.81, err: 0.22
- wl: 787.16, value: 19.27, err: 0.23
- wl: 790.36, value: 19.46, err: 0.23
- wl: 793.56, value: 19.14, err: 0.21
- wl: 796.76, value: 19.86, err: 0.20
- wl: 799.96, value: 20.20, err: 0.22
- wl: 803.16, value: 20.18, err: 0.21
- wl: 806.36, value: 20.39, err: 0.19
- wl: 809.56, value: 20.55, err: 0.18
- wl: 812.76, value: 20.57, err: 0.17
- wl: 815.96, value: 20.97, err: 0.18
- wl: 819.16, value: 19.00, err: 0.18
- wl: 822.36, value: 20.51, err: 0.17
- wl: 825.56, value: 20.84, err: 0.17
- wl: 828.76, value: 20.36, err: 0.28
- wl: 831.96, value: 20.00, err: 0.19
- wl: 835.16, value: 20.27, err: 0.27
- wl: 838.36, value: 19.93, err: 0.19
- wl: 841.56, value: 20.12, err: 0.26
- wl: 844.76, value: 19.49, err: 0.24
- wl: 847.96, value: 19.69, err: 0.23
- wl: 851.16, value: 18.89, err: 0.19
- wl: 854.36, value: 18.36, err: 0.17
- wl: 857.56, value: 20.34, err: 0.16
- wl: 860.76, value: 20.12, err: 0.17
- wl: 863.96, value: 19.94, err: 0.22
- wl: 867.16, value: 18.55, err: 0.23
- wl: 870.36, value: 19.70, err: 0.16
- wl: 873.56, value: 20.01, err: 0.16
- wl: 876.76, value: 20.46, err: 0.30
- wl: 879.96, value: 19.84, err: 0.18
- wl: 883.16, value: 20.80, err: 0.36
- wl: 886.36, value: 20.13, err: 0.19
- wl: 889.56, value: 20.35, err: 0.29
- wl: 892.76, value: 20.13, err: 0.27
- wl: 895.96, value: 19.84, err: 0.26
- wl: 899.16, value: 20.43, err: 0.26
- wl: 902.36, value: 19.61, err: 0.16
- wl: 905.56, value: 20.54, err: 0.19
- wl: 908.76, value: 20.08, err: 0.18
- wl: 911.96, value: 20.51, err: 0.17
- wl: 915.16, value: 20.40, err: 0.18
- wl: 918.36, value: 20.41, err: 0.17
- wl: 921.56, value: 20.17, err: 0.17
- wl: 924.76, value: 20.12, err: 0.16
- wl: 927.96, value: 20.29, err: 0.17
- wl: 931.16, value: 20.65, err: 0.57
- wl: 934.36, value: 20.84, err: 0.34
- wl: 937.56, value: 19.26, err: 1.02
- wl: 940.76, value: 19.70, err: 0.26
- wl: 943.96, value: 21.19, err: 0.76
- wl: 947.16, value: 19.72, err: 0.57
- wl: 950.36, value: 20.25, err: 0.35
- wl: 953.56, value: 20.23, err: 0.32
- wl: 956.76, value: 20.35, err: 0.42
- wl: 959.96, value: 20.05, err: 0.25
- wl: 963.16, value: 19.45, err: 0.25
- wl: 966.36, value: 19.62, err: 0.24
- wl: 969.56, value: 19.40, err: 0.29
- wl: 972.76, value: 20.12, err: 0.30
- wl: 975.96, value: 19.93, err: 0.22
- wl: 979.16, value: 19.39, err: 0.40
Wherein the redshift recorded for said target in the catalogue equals 0.000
